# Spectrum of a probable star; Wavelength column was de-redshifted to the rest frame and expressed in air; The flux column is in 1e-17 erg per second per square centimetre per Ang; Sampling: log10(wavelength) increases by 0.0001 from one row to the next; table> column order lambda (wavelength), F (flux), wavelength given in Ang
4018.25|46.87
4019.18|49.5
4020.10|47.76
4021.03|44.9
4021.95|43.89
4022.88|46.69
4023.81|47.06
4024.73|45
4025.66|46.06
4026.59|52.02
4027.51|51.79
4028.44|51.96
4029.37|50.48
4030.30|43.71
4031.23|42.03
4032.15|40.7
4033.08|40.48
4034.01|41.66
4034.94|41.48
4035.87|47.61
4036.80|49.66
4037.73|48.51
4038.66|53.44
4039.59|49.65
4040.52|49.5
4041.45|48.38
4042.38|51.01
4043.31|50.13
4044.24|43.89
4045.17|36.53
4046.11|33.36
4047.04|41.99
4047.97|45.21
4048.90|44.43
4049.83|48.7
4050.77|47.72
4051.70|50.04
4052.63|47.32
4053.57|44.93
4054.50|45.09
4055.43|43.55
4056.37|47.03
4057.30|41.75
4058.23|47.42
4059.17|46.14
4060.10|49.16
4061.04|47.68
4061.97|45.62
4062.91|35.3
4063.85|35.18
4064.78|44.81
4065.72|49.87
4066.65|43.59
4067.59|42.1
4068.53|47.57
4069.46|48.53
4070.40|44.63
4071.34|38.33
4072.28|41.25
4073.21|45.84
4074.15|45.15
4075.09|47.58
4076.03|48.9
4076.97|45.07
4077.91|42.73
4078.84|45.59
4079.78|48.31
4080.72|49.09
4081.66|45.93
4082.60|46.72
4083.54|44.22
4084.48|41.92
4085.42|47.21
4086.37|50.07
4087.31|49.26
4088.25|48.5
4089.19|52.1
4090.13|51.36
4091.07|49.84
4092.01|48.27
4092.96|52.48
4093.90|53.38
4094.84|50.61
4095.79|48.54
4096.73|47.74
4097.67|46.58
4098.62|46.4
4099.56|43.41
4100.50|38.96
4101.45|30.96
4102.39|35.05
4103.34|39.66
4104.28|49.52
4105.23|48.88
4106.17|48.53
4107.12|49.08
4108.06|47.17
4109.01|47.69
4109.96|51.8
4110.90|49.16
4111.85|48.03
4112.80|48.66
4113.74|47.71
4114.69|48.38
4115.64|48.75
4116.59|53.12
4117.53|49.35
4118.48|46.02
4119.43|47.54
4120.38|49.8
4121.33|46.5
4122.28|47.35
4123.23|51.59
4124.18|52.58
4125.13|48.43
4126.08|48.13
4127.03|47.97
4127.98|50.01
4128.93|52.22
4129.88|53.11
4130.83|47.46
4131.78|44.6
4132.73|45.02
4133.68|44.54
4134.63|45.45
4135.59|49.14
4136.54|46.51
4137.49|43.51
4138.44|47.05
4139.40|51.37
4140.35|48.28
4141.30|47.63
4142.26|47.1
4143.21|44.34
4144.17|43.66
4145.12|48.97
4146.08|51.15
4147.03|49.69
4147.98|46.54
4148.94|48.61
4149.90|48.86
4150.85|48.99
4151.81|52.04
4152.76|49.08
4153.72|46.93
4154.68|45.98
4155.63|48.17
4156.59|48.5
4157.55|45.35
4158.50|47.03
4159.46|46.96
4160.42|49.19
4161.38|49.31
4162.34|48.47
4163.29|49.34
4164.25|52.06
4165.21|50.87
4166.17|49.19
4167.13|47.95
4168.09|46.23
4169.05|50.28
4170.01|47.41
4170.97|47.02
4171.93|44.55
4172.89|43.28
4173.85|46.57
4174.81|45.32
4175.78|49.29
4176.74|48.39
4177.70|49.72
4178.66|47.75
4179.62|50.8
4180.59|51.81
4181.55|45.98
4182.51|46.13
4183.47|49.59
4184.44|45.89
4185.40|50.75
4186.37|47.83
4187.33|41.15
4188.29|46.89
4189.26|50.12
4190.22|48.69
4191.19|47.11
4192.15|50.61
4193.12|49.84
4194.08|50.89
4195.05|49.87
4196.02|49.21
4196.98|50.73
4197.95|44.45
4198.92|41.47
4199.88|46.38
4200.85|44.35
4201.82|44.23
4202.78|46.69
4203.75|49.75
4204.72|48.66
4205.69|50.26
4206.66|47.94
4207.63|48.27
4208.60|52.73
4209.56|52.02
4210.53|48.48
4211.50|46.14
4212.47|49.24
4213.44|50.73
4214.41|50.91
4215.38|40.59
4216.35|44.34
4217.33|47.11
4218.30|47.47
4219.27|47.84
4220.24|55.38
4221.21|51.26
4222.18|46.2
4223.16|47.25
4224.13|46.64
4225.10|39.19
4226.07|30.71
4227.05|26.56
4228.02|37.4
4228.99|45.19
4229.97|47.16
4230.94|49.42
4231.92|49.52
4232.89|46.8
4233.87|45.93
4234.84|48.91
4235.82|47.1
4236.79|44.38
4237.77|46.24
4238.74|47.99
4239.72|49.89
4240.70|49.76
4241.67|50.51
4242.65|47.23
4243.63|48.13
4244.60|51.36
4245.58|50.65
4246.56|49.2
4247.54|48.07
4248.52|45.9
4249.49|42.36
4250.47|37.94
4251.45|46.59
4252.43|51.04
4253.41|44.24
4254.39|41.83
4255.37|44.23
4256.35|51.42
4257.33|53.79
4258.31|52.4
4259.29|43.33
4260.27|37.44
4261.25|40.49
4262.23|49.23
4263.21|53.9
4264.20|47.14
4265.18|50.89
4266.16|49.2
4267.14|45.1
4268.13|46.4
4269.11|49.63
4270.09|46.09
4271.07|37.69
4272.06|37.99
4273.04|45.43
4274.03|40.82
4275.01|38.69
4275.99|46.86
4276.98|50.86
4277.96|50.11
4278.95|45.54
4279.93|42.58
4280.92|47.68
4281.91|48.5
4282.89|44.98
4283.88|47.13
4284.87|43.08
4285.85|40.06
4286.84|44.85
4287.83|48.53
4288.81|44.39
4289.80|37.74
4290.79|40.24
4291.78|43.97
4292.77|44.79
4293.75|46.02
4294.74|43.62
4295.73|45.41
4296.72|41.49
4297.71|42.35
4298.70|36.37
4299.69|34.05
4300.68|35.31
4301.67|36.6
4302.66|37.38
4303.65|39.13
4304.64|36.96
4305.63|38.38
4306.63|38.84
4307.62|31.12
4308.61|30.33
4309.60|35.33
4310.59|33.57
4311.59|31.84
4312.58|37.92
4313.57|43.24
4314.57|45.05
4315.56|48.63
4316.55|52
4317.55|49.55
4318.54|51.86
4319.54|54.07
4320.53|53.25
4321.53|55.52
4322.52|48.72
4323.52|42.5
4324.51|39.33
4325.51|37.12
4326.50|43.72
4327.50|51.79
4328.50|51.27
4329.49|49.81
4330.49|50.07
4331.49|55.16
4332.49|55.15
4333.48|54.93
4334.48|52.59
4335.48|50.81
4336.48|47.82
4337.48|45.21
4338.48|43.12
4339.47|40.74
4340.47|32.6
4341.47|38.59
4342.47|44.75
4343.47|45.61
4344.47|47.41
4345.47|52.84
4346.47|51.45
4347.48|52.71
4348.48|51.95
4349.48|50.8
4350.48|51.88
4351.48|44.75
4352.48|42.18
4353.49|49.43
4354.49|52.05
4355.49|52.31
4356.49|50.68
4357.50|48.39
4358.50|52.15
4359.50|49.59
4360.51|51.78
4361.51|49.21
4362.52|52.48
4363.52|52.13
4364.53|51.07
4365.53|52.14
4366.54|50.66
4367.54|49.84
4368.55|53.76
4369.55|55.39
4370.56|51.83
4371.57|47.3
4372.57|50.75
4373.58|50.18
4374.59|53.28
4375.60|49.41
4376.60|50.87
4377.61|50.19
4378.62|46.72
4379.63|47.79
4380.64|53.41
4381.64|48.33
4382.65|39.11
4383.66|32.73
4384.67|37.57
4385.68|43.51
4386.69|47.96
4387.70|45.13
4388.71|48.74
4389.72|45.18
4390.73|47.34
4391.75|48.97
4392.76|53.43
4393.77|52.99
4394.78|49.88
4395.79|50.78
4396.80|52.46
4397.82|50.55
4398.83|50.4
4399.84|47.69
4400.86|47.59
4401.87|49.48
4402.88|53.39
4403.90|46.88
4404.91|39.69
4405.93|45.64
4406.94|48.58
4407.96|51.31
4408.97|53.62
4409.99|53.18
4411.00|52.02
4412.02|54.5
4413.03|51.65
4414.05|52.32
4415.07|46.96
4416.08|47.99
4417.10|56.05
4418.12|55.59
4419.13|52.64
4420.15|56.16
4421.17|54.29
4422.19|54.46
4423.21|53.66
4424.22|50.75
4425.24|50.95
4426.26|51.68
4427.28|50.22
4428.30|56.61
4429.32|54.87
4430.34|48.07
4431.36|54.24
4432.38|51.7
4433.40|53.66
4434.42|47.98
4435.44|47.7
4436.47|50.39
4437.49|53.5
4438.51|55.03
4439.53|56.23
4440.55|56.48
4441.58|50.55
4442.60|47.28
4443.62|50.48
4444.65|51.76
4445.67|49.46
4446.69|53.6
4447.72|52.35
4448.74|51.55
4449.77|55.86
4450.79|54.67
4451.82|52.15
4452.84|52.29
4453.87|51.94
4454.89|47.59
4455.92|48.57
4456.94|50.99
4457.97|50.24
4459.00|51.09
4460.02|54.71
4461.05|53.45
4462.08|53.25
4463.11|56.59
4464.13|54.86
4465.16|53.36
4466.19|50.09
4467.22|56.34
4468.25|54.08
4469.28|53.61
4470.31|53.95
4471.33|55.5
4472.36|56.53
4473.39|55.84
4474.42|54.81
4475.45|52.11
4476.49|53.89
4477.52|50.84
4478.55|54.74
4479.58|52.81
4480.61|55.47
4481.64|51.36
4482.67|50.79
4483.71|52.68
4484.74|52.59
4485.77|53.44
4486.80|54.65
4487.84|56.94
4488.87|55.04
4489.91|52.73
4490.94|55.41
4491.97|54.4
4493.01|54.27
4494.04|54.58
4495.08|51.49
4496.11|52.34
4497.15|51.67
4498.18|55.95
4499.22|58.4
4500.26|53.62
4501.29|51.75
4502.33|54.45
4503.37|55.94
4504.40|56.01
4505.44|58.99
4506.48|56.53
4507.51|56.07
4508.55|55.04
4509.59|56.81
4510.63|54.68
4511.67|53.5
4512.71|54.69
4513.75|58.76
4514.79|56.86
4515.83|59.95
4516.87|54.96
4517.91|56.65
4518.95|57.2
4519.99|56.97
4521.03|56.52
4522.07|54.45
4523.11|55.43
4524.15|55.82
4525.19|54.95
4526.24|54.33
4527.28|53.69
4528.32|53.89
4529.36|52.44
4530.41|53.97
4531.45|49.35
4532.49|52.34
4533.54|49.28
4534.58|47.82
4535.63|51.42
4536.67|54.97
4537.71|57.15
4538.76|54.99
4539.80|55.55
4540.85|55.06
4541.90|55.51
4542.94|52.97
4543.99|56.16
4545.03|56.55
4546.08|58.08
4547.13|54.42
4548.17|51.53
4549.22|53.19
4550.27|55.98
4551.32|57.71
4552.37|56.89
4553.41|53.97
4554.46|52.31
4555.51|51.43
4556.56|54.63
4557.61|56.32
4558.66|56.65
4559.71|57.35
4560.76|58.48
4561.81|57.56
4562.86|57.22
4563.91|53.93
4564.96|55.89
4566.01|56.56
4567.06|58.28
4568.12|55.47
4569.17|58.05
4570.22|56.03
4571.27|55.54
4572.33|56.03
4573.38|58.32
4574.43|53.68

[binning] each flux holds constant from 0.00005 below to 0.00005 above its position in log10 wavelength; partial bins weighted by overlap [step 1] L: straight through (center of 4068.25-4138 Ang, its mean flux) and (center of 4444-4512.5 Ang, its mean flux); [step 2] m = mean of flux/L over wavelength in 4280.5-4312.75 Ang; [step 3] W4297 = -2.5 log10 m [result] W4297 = 0.25 mag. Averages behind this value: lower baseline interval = 47.2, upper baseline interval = 53.7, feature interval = 40.2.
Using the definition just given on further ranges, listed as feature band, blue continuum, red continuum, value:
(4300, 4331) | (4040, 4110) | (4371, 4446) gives 0.144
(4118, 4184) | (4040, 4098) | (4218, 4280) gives -0.045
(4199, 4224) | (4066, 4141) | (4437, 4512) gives 0.022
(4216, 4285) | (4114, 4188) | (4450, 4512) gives 0.085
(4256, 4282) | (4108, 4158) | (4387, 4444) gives 0.077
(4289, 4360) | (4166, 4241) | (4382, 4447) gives 0.091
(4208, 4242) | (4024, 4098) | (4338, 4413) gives 0.025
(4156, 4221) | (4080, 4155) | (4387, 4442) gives 0.010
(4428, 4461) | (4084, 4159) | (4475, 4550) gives 0.027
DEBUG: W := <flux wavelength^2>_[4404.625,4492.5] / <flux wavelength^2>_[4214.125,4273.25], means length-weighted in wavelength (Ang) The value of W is 1.25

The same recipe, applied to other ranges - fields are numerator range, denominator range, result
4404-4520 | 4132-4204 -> 1.28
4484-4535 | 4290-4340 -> 1.36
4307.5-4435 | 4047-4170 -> 1.17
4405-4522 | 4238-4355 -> 1.27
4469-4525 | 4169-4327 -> 1.35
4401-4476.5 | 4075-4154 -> 1.28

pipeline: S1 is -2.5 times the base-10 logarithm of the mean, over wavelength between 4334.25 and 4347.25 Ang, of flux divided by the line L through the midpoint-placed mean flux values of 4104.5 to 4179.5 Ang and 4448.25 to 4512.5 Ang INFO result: 0.13 mag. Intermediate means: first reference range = 48.2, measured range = 45.6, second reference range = 53.8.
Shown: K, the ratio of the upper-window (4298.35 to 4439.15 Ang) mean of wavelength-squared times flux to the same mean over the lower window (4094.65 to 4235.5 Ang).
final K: 1.12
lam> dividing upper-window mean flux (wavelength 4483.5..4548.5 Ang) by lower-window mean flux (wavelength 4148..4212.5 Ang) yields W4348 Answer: 1.1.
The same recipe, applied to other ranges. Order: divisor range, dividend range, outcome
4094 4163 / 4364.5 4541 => 1.10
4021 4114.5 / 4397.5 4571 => 1.16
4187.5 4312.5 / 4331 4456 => 1.11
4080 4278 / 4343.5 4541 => 1.10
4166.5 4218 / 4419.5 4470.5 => 1.10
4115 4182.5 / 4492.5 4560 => 1.14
